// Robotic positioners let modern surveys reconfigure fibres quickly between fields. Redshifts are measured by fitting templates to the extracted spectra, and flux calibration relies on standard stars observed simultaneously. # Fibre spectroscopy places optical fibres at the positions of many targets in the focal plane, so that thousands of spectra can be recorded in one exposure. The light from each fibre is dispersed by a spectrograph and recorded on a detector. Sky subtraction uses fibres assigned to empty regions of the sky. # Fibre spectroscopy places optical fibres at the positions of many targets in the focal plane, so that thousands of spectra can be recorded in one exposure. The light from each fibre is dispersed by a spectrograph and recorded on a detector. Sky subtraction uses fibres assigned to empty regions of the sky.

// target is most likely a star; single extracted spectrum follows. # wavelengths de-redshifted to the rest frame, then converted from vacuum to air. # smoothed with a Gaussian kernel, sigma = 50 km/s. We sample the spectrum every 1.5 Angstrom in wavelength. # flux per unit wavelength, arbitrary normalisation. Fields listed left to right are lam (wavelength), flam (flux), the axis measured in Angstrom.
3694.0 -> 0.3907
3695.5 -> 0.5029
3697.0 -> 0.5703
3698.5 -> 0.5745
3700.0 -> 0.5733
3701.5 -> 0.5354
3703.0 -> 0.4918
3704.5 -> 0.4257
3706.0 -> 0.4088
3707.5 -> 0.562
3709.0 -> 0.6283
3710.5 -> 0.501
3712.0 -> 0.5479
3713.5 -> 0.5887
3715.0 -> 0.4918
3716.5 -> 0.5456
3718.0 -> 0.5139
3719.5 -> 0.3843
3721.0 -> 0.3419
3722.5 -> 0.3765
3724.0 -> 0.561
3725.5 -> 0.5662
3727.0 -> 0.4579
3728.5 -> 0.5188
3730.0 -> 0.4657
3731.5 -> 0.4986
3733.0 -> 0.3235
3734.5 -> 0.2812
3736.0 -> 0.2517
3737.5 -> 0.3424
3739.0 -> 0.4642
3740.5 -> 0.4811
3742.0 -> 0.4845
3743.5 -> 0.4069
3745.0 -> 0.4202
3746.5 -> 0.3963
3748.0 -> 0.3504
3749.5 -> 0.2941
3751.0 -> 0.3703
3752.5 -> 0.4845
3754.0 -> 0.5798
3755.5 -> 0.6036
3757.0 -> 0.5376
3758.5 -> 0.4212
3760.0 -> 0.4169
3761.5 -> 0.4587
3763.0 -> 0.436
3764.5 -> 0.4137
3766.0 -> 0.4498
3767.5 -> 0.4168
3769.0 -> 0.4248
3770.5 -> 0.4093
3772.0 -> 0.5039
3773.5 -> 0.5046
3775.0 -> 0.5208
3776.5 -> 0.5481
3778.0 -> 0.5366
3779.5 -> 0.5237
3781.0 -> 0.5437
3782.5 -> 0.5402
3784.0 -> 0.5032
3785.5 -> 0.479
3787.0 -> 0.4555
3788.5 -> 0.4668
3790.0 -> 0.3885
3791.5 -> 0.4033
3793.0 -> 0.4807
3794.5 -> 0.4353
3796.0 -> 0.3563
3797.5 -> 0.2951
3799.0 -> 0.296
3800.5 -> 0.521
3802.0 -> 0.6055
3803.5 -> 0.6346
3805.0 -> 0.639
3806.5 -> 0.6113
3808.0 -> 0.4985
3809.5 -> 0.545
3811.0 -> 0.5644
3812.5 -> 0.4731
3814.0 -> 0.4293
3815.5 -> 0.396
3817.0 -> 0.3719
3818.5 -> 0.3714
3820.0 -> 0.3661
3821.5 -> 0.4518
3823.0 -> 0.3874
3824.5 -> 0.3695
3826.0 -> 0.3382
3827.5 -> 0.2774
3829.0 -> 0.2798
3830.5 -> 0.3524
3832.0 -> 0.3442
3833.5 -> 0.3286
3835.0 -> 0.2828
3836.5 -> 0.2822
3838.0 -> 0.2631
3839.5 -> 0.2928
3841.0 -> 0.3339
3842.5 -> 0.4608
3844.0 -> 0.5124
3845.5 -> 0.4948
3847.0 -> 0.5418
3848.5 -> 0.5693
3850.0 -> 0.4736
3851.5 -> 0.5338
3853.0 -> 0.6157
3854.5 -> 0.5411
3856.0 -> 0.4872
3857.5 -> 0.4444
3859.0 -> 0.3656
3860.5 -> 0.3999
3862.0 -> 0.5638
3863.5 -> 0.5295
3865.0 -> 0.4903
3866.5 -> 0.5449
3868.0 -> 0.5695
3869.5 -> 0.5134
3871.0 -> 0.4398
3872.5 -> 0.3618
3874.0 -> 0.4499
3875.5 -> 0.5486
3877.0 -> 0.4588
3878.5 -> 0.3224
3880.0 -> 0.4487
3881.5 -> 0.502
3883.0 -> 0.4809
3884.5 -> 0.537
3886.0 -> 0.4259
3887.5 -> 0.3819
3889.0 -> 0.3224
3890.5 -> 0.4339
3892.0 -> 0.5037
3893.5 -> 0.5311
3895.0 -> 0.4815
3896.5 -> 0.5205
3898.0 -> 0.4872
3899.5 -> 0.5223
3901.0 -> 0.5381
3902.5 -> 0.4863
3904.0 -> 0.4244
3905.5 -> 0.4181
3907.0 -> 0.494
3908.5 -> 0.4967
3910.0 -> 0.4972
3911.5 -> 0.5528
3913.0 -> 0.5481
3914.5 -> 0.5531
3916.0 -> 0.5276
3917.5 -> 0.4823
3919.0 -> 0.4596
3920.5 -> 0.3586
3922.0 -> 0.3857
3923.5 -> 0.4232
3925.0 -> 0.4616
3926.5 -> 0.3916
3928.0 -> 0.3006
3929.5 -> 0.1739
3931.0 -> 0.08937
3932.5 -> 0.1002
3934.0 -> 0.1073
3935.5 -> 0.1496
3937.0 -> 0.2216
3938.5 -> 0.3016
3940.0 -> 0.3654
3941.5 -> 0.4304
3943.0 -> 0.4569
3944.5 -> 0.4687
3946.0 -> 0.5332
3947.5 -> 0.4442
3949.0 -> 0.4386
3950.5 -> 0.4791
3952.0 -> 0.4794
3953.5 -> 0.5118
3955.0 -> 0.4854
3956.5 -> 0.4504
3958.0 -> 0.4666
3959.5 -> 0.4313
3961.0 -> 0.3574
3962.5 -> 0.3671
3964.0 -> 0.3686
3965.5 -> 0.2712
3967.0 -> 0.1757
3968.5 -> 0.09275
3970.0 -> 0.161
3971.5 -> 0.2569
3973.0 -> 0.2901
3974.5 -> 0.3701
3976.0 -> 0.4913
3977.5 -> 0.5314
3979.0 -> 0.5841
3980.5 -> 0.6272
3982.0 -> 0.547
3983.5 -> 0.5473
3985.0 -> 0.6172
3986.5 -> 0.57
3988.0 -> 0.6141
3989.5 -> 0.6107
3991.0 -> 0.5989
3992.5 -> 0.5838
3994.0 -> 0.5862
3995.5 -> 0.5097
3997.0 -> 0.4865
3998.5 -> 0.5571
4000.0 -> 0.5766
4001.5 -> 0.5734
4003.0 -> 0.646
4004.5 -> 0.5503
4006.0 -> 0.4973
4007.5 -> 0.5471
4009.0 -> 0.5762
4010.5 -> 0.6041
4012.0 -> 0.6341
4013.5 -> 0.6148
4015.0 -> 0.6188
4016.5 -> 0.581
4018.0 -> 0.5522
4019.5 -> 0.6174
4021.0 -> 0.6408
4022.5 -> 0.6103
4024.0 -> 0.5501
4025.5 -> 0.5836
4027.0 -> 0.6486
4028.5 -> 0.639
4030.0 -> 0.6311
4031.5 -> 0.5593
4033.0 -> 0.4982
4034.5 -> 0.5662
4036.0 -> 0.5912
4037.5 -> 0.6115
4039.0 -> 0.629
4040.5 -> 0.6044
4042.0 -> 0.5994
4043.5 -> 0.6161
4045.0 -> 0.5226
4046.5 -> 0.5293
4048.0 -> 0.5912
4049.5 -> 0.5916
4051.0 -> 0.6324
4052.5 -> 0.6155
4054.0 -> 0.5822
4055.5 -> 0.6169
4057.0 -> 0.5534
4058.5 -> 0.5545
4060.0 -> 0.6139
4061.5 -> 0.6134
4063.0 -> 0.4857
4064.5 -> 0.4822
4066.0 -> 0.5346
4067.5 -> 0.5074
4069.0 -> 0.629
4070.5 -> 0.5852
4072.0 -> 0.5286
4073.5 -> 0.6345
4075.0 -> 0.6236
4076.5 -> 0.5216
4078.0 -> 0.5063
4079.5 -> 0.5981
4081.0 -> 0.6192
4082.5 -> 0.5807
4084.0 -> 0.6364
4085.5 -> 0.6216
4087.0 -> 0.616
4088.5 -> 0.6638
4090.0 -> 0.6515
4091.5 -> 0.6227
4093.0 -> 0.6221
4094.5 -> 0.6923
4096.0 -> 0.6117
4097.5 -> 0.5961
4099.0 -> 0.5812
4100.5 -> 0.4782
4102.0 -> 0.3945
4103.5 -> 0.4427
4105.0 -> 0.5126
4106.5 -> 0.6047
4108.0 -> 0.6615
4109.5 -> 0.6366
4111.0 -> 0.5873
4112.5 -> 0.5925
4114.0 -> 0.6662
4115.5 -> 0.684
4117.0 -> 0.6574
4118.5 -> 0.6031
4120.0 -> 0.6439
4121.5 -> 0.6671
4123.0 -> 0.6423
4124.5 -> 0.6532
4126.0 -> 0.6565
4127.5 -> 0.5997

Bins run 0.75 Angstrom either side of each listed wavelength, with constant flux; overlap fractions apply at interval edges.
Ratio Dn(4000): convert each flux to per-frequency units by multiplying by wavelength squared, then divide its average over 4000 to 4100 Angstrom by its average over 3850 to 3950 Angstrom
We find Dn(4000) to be 1.46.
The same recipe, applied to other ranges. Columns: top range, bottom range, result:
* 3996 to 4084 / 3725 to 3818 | 1.45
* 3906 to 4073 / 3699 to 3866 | 1.22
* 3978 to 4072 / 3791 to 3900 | 1.42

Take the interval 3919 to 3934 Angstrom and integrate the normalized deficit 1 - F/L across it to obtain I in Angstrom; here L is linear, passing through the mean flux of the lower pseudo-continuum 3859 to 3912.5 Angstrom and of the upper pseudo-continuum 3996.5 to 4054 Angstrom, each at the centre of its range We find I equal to 6.2 Angstrom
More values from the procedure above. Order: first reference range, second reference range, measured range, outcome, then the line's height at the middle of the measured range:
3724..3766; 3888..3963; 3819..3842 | 5.17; 0.428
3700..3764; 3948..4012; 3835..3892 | 1.69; 0.47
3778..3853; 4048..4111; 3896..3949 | 9.69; 0.497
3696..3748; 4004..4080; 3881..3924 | 4.58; 0.532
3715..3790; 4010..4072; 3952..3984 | 8.84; 0.552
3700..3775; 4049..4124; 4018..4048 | -1.02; 0.572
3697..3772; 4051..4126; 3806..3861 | 8.33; 0.498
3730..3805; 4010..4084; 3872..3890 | 2.40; 0.505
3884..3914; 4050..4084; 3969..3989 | 1.98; 0.525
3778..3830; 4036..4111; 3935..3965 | 6.39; 0.522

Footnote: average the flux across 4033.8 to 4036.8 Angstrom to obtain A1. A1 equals 0.579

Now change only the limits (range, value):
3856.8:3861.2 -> 0.403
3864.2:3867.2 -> 0.517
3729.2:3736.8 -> 0.365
